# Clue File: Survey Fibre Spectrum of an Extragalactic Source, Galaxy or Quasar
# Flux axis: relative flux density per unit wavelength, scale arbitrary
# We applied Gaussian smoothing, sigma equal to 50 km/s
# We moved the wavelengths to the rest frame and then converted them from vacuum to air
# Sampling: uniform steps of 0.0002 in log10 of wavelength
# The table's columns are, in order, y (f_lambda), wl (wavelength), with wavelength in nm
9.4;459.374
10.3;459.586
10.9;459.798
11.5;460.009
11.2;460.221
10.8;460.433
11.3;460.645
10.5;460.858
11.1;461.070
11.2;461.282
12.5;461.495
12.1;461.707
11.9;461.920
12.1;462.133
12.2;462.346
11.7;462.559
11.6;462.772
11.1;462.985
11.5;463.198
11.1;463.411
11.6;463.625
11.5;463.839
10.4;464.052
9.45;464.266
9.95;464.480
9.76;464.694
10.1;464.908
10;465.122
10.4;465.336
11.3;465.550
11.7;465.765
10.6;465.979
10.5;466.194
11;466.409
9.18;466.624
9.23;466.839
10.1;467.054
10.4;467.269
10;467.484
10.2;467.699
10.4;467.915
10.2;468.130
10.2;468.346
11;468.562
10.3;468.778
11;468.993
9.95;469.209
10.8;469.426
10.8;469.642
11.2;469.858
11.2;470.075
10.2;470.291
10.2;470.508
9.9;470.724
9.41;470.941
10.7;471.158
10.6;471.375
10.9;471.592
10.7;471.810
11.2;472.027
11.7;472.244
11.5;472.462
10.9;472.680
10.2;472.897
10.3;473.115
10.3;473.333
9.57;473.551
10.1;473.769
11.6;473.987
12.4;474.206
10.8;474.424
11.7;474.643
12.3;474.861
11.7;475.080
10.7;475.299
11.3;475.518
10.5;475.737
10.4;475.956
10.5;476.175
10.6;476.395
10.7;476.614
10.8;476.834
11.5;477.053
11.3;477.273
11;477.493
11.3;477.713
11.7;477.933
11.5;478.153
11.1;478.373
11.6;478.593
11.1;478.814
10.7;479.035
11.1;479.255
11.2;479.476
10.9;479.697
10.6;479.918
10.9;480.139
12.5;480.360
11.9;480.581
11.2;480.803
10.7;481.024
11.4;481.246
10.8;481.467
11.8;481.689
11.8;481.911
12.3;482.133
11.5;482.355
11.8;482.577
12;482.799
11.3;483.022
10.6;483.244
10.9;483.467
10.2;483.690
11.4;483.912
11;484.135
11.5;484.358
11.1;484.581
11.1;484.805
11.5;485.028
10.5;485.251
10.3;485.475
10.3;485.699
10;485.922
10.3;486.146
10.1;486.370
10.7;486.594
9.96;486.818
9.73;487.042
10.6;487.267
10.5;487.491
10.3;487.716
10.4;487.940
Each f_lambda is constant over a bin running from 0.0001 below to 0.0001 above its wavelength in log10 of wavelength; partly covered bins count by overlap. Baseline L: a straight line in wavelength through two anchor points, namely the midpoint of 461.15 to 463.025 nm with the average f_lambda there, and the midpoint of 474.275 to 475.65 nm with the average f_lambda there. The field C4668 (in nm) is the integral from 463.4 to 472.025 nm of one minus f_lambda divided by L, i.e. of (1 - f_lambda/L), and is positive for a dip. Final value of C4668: 0.89 nm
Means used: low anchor 11.8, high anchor 11.4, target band 10.5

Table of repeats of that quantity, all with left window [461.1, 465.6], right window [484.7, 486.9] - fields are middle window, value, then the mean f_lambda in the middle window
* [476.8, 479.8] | -0.14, 11.2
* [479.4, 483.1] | -0.29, 11.5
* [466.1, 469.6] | 0.22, 10.3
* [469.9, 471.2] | 0.07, 10.3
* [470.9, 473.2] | 0.02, 10.8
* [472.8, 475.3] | -0.04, 11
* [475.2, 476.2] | 0.01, 10.7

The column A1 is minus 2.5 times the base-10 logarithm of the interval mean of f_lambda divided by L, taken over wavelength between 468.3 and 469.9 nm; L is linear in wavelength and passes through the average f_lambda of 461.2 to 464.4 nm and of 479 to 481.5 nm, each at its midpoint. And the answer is 0.07 mag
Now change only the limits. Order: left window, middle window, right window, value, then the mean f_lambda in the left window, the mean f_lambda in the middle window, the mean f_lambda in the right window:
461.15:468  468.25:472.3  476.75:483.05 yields 0.04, 10.8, 10.6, 11.4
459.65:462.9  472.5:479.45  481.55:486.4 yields 0.02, 11.5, 11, 11.1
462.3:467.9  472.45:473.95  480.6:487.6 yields 0.04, 10.6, 10.4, 10.9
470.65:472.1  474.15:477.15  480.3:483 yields -0.02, 10.5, 11.1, 11.6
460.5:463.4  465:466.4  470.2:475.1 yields 0.05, 11.6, 10.8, 10.8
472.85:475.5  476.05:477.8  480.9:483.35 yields 0.02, 11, 11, 11.5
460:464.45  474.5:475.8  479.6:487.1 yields -0.02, 11.3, 11.4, 11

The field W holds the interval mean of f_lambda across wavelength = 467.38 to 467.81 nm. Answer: 10.1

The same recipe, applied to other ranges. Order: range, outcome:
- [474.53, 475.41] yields 11.6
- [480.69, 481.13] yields 11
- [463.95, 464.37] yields 9.92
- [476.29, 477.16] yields 10.9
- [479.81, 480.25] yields 10.8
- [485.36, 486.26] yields 10.2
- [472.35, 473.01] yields 10.9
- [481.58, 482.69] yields 11.8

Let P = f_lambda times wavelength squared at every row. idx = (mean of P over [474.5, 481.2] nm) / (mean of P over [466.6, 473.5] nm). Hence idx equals 1.1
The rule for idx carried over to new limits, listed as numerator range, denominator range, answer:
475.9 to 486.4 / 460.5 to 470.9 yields 1.10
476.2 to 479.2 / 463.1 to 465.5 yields 1.12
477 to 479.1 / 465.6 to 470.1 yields 1.13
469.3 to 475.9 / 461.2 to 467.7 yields 1.03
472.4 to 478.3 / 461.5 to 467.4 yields 1.06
